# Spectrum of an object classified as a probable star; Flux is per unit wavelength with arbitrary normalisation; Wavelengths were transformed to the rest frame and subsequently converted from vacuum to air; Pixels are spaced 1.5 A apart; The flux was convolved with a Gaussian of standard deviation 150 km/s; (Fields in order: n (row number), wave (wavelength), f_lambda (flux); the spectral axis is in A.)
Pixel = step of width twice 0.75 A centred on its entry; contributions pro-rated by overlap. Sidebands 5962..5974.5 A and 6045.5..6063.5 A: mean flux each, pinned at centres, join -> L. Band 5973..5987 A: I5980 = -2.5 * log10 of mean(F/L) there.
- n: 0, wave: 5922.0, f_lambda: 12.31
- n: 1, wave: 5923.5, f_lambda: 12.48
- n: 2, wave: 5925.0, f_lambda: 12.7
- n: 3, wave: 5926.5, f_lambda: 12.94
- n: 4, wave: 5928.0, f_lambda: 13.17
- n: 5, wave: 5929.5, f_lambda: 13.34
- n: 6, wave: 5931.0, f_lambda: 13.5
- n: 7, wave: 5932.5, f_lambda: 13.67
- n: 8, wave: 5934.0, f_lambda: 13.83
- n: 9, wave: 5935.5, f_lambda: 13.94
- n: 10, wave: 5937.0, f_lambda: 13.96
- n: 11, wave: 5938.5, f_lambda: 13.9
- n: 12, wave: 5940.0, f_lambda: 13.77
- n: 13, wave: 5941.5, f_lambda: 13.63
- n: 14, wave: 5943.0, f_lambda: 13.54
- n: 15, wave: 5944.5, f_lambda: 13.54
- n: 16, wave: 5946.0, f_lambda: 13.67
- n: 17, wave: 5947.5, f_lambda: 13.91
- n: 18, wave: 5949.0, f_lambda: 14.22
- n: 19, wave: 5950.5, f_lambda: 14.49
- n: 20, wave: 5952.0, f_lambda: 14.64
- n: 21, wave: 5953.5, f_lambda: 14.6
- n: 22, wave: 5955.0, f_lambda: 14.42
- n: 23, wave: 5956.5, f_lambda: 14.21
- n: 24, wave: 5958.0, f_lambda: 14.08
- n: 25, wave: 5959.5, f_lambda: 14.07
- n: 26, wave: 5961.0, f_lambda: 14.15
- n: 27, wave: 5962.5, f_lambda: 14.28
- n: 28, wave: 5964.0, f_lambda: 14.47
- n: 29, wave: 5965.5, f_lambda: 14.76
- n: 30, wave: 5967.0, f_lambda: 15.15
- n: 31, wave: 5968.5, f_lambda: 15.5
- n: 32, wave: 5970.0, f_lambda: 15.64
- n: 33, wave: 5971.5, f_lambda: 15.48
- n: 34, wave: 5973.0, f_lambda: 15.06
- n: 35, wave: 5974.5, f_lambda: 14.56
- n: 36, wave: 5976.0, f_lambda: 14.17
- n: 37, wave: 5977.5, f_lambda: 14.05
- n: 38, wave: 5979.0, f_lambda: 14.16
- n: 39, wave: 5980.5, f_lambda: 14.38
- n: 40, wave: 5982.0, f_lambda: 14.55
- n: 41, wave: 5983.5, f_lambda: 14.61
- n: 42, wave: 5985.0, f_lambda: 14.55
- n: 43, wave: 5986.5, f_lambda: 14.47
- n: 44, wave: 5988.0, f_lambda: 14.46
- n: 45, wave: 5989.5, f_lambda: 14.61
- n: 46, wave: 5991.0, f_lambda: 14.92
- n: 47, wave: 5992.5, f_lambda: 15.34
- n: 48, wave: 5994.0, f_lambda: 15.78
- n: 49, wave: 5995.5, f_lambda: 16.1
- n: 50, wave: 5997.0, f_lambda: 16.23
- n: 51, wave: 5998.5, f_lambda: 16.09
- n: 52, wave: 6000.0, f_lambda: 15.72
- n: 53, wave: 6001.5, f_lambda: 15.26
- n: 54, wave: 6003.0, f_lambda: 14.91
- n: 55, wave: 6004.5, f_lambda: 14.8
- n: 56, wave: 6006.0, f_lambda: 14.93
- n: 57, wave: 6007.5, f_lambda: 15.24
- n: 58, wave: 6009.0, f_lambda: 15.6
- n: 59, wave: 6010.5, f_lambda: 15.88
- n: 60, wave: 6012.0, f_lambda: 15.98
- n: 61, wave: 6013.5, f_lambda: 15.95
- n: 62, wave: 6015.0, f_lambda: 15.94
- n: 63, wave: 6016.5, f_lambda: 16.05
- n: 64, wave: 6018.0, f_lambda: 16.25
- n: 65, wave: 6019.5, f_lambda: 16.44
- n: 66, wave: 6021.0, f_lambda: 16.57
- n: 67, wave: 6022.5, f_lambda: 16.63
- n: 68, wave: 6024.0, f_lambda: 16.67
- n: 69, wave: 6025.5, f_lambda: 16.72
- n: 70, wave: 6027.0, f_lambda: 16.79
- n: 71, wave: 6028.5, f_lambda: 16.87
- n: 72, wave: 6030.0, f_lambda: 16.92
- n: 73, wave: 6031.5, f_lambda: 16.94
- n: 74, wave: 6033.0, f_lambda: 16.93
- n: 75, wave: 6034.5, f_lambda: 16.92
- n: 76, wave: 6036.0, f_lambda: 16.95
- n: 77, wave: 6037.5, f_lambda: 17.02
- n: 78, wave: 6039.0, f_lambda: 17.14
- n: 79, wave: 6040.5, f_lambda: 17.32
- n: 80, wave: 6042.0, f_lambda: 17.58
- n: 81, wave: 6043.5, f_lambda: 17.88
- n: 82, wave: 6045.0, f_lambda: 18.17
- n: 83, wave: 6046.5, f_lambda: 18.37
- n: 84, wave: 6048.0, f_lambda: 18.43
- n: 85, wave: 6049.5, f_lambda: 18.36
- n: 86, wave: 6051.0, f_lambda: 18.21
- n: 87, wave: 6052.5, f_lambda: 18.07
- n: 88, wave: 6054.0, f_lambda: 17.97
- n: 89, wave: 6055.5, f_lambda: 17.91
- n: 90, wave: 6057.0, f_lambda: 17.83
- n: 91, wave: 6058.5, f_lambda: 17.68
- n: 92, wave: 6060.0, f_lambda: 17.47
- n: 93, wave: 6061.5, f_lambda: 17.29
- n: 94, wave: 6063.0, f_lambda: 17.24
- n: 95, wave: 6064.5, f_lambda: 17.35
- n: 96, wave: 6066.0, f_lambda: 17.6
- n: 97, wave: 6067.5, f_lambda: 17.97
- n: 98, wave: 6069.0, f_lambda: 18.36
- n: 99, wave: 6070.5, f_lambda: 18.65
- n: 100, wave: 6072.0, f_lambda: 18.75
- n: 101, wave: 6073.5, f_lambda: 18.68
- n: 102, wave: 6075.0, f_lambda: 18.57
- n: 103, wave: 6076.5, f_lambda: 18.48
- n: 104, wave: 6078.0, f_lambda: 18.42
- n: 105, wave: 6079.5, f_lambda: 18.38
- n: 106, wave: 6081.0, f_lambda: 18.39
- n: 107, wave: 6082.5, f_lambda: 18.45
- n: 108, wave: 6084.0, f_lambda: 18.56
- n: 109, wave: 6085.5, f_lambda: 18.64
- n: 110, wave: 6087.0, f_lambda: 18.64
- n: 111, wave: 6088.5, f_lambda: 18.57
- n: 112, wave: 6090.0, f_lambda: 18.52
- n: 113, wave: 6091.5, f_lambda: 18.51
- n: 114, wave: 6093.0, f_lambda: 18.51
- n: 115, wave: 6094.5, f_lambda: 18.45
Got 0.07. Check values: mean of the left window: 15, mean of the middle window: 14.4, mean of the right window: 17.9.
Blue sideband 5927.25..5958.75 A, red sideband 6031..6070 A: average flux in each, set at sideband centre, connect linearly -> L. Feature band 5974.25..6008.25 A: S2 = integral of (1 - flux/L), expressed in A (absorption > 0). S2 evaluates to 1.4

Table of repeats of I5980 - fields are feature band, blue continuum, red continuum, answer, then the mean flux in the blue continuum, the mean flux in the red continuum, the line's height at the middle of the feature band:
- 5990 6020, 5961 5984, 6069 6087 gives 0.02 mag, 14.7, 18.5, 15.9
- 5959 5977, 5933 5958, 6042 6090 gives 0.00 mag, 14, 18.2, 14.8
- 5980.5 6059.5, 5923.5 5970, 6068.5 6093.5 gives 0.01 mag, 14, 18.5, 16.5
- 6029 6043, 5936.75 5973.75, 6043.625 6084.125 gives 0.00 mag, 14.4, 18.1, 17.2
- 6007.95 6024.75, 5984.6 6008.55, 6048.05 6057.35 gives 0.01 mag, 15.2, 18.1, 16.2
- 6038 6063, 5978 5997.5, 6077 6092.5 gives -0.04 mag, 14.9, 18.5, 17.2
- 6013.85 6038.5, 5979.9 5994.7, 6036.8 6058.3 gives 0.01 mag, 14.8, 17.9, 16.8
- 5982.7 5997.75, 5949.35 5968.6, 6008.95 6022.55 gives 0.02 mag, 14.5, 16.1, 15.4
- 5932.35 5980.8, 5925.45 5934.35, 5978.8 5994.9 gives -0.02 mag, 13.4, 14.7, 14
